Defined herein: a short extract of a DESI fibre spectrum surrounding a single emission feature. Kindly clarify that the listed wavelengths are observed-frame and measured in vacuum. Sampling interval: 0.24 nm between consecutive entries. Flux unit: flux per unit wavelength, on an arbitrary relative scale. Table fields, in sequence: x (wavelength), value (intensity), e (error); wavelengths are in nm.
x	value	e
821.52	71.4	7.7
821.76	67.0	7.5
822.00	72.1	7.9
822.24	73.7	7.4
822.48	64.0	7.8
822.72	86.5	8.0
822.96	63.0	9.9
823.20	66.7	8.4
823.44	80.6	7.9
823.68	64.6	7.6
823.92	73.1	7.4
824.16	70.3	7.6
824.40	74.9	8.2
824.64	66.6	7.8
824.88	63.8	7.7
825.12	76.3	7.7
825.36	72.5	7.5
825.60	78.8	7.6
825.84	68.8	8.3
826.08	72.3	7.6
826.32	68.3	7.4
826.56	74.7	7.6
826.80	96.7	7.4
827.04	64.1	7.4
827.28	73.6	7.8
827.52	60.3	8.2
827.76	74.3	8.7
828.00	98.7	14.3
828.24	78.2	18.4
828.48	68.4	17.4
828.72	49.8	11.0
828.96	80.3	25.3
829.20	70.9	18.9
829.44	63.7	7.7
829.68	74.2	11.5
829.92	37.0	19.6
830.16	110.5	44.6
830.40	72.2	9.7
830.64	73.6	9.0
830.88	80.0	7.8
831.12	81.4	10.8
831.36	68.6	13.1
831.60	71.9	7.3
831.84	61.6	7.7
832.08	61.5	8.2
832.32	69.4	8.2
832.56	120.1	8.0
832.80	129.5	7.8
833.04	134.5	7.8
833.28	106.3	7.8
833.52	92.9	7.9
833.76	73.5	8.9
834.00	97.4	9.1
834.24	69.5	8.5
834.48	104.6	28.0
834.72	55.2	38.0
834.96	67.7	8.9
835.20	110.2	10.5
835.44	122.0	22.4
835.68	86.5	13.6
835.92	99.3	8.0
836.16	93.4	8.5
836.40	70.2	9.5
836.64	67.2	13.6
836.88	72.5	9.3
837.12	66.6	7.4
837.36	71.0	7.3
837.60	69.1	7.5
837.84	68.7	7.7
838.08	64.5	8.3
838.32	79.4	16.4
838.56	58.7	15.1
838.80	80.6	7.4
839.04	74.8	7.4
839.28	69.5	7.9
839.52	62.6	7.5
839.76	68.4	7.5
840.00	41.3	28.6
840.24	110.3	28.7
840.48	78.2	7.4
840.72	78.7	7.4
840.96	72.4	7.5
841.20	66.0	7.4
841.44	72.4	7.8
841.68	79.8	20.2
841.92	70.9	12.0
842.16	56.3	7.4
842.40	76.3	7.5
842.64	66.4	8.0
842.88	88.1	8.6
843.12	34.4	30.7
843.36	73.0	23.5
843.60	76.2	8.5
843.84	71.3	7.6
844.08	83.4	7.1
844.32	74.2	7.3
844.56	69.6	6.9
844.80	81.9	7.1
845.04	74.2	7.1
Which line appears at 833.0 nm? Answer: H-alpha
